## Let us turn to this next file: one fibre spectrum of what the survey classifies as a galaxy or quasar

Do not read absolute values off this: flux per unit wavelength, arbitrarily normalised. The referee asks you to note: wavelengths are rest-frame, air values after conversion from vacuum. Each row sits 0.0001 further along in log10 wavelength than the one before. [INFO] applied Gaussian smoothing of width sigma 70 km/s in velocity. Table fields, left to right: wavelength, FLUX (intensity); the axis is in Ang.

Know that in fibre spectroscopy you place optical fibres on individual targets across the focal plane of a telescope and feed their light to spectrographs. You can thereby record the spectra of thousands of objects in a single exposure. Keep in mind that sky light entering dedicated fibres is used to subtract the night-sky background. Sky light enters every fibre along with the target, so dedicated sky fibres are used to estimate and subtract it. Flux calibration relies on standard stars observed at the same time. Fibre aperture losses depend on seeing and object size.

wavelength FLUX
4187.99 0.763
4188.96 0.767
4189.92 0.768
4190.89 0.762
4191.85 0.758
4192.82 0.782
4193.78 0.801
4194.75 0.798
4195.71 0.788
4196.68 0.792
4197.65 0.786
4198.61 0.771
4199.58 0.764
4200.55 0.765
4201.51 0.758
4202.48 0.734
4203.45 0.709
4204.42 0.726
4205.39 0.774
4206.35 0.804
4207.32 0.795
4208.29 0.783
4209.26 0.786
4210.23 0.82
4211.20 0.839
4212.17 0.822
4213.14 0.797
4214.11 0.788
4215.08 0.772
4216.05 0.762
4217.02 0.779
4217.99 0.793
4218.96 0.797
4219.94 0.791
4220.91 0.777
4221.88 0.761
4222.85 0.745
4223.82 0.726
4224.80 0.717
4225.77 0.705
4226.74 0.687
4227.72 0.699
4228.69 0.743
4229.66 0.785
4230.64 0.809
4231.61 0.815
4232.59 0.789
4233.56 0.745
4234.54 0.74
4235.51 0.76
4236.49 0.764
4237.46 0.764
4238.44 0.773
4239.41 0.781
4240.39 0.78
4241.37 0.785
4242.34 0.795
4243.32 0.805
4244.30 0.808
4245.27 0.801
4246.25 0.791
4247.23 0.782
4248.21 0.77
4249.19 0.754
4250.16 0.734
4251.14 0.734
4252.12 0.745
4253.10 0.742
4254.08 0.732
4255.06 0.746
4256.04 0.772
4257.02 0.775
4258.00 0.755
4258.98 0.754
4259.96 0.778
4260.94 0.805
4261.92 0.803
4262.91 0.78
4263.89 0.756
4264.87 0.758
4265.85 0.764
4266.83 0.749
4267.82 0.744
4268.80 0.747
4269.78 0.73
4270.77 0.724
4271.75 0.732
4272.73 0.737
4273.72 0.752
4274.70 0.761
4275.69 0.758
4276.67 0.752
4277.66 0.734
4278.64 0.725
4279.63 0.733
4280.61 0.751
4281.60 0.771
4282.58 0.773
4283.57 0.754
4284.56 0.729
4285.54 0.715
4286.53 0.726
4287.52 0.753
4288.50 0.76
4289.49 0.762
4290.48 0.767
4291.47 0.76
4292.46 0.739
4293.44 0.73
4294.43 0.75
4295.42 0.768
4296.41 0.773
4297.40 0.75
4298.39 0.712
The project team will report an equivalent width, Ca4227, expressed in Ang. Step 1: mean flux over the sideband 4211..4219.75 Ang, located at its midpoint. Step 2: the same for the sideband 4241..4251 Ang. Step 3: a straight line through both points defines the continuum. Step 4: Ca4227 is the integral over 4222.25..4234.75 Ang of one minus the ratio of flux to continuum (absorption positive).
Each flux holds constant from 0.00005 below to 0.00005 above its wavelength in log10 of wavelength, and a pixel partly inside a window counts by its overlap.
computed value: 0.65 Ang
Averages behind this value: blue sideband 0.792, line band 0.747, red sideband 0.781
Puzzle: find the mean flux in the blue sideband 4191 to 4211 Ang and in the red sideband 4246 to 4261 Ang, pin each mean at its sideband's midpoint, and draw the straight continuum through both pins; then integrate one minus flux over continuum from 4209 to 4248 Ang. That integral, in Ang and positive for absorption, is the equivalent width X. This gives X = -0.38 Ang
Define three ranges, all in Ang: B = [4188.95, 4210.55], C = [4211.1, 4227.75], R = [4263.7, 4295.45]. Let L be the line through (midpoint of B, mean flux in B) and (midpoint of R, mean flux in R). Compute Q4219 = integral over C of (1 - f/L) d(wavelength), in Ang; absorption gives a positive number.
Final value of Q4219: 0.1 Ang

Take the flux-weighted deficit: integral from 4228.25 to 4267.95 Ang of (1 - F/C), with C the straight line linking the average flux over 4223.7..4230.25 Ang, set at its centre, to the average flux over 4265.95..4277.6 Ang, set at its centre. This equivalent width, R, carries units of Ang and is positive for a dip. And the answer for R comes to -2.0 Ang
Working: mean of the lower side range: 0.724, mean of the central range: 0.77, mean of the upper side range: 0.744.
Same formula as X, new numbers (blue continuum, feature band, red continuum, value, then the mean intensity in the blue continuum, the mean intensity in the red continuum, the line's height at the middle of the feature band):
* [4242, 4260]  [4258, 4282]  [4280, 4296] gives 0.1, 0.766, 0.751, 0.758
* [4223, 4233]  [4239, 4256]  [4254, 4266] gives -0.2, 0.747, 0.769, 0.76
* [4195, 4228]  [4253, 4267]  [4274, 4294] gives -0.2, 0.769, 0.748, 0.755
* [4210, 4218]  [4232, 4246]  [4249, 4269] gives -0.1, 0.797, 0.759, 0.776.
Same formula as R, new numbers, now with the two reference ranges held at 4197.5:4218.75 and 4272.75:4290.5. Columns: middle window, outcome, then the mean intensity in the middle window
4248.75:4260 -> 0.1 Ang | 0.751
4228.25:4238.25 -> 0.0 Ang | 0.771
